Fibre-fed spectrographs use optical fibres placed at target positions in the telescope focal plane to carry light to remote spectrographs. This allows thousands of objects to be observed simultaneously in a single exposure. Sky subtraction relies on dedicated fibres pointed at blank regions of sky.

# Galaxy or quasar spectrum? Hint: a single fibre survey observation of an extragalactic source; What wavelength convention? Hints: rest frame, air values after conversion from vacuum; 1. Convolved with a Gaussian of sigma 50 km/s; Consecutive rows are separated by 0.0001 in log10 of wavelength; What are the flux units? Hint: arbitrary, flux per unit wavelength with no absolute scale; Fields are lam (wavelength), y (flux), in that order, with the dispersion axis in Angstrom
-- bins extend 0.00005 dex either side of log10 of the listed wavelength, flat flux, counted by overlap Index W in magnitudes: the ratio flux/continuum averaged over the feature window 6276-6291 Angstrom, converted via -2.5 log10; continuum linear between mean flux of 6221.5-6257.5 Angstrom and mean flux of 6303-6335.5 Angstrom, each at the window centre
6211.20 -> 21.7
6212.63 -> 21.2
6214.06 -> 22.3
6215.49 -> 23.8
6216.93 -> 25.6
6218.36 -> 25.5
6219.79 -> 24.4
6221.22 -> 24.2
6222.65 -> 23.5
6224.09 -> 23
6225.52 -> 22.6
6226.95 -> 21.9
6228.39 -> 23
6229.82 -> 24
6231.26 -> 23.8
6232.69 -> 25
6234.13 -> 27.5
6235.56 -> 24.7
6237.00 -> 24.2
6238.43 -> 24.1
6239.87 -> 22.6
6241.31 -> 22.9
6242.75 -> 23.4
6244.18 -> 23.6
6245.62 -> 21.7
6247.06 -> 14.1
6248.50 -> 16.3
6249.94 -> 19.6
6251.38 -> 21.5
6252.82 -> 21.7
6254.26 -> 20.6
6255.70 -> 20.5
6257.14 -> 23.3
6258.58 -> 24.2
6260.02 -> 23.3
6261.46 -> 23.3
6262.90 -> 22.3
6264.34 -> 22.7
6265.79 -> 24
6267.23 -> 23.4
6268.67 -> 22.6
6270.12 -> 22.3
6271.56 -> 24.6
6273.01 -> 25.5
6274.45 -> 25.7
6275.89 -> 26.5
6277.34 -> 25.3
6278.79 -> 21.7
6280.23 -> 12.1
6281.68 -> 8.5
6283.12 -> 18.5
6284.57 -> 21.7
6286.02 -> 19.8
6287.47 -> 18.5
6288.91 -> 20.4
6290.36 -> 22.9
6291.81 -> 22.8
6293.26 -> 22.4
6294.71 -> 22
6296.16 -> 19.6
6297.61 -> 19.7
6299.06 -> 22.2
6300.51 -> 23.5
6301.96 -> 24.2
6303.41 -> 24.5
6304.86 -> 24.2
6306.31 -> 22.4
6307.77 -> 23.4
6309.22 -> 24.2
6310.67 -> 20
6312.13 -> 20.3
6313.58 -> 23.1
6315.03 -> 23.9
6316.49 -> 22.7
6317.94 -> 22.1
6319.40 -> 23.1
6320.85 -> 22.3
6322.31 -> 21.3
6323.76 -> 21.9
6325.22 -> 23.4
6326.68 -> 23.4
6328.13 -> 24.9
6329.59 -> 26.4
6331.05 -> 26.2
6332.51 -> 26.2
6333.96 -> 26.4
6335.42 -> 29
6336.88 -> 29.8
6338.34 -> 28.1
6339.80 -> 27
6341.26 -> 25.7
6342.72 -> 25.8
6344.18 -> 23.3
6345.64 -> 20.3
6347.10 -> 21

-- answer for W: 0.20 mag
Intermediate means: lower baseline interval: 22.4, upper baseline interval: 23.6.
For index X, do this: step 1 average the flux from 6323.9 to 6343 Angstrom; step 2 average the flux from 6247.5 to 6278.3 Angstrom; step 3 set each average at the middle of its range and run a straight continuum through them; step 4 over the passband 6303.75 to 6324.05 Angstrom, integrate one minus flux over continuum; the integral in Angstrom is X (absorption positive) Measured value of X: 2.2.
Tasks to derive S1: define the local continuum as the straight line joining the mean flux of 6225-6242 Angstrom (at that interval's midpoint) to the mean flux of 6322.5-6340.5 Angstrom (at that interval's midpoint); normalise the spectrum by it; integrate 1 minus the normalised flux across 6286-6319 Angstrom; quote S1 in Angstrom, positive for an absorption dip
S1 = 4.1 Angstrom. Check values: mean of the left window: 23.9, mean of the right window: 25.9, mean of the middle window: 22.2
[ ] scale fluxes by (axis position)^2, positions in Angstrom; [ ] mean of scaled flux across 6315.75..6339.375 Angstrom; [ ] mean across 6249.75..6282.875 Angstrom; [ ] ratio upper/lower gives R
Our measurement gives 1.15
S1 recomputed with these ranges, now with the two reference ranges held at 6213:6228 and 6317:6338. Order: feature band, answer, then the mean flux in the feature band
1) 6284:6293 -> 1.2 Angstrom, 21.1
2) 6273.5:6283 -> 1.7 Angstrom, 20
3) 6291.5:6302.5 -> 1.1 Angstrom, 22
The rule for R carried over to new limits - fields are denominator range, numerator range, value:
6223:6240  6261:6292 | 0.91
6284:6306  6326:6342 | 1.23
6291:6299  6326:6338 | 1.26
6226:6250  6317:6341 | 1.14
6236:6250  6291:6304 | 1.06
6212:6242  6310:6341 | 1.06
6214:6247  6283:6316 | 0.95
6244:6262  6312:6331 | 1.13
